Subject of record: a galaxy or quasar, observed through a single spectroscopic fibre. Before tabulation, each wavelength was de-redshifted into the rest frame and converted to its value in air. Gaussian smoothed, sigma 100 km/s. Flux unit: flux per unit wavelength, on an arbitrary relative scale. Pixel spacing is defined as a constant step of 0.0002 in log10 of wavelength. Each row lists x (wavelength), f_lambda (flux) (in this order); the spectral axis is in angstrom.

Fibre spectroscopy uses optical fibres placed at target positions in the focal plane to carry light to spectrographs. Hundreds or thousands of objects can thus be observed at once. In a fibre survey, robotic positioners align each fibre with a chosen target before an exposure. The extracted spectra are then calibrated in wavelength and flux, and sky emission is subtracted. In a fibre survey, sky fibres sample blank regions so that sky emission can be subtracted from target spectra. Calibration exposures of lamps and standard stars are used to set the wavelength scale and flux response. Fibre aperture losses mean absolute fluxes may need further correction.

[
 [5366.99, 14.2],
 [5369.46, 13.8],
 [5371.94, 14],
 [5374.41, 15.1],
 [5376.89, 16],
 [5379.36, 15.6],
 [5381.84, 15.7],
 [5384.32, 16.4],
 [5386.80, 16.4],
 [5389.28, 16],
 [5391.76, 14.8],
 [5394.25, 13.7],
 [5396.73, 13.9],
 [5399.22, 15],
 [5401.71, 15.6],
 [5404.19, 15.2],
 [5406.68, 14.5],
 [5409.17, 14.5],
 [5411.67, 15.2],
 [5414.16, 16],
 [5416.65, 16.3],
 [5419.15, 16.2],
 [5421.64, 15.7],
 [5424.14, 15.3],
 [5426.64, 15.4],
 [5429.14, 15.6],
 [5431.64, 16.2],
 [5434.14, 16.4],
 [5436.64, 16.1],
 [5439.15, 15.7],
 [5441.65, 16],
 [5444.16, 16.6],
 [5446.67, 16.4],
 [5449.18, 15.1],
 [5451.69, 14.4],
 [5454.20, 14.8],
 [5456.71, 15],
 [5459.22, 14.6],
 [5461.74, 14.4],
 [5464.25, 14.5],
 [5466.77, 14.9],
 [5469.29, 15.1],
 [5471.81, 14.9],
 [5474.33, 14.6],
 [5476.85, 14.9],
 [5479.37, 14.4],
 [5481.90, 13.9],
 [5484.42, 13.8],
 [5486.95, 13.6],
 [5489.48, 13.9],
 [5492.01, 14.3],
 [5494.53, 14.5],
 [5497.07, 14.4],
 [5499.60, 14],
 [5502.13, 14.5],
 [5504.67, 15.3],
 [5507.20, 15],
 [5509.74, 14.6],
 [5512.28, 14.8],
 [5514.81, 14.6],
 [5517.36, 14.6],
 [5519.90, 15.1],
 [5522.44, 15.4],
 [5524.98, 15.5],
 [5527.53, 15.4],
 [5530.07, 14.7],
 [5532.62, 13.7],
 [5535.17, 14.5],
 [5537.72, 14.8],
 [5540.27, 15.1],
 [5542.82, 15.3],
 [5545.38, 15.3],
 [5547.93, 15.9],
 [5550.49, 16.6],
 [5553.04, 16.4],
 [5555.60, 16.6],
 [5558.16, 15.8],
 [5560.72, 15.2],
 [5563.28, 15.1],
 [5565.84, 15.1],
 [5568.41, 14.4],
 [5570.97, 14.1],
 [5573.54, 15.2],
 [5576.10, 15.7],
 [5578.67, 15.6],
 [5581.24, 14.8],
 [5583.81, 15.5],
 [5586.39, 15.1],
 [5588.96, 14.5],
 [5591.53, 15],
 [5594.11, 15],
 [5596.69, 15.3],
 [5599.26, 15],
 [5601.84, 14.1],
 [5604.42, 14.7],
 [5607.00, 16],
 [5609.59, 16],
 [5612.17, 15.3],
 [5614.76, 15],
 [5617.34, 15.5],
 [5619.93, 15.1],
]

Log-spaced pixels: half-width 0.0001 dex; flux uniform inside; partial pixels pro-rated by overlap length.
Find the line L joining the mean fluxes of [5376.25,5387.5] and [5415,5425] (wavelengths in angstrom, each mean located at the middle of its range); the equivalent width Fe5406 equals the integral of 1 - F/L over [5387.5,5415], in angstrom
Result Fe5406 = 1.7 angstrom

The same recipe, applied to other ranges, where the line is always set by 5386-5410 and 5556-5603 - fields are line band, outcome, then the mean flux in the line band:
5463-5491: 1.1 angstrom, 14.4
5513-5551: -0.1 angstrom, 15.1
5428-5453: -1.5 angstrom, 15.8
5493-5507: 0.4 angstrom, 14.6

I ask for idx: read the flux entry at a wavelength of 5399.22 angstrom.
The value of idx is 15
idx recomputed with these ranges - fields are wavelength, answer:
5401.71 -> 15.6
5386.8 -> 16.4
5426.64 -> 15.4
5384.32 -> 16.4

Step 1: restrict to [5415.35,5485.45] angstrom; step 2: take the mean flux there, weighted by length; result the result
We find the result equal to 15.3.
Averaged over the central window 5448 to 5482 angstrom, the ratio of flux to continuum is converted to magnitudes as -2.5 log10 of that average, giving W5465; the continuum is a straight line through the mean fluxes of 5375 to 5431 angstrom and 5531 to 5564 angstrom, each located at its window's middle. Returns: 0.05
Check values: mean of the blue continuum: 15.4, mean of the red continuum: 15.4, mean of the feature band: 14.7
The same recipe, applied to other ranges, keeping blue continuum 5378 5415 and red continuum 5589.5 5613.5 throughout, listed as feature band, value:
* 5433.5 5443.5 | -0.06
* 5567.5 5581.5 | 0.01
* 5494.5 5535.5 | 0.03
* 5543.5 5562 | -0.06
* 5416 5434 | -0.04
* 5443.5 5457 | -0.01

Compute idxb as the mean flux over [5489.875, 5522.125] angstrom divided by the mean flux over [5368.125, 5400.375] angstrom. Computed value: 0.97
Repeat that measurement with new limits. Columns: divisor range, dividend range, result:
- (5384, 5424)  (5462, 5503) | 0.94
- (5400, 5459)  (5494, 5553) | 0.96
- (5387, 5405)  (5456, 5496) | 0.97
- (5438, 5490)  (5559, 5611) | 1.02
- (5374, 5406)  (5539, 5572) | 1.01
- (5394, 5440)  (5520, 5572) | 0.99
